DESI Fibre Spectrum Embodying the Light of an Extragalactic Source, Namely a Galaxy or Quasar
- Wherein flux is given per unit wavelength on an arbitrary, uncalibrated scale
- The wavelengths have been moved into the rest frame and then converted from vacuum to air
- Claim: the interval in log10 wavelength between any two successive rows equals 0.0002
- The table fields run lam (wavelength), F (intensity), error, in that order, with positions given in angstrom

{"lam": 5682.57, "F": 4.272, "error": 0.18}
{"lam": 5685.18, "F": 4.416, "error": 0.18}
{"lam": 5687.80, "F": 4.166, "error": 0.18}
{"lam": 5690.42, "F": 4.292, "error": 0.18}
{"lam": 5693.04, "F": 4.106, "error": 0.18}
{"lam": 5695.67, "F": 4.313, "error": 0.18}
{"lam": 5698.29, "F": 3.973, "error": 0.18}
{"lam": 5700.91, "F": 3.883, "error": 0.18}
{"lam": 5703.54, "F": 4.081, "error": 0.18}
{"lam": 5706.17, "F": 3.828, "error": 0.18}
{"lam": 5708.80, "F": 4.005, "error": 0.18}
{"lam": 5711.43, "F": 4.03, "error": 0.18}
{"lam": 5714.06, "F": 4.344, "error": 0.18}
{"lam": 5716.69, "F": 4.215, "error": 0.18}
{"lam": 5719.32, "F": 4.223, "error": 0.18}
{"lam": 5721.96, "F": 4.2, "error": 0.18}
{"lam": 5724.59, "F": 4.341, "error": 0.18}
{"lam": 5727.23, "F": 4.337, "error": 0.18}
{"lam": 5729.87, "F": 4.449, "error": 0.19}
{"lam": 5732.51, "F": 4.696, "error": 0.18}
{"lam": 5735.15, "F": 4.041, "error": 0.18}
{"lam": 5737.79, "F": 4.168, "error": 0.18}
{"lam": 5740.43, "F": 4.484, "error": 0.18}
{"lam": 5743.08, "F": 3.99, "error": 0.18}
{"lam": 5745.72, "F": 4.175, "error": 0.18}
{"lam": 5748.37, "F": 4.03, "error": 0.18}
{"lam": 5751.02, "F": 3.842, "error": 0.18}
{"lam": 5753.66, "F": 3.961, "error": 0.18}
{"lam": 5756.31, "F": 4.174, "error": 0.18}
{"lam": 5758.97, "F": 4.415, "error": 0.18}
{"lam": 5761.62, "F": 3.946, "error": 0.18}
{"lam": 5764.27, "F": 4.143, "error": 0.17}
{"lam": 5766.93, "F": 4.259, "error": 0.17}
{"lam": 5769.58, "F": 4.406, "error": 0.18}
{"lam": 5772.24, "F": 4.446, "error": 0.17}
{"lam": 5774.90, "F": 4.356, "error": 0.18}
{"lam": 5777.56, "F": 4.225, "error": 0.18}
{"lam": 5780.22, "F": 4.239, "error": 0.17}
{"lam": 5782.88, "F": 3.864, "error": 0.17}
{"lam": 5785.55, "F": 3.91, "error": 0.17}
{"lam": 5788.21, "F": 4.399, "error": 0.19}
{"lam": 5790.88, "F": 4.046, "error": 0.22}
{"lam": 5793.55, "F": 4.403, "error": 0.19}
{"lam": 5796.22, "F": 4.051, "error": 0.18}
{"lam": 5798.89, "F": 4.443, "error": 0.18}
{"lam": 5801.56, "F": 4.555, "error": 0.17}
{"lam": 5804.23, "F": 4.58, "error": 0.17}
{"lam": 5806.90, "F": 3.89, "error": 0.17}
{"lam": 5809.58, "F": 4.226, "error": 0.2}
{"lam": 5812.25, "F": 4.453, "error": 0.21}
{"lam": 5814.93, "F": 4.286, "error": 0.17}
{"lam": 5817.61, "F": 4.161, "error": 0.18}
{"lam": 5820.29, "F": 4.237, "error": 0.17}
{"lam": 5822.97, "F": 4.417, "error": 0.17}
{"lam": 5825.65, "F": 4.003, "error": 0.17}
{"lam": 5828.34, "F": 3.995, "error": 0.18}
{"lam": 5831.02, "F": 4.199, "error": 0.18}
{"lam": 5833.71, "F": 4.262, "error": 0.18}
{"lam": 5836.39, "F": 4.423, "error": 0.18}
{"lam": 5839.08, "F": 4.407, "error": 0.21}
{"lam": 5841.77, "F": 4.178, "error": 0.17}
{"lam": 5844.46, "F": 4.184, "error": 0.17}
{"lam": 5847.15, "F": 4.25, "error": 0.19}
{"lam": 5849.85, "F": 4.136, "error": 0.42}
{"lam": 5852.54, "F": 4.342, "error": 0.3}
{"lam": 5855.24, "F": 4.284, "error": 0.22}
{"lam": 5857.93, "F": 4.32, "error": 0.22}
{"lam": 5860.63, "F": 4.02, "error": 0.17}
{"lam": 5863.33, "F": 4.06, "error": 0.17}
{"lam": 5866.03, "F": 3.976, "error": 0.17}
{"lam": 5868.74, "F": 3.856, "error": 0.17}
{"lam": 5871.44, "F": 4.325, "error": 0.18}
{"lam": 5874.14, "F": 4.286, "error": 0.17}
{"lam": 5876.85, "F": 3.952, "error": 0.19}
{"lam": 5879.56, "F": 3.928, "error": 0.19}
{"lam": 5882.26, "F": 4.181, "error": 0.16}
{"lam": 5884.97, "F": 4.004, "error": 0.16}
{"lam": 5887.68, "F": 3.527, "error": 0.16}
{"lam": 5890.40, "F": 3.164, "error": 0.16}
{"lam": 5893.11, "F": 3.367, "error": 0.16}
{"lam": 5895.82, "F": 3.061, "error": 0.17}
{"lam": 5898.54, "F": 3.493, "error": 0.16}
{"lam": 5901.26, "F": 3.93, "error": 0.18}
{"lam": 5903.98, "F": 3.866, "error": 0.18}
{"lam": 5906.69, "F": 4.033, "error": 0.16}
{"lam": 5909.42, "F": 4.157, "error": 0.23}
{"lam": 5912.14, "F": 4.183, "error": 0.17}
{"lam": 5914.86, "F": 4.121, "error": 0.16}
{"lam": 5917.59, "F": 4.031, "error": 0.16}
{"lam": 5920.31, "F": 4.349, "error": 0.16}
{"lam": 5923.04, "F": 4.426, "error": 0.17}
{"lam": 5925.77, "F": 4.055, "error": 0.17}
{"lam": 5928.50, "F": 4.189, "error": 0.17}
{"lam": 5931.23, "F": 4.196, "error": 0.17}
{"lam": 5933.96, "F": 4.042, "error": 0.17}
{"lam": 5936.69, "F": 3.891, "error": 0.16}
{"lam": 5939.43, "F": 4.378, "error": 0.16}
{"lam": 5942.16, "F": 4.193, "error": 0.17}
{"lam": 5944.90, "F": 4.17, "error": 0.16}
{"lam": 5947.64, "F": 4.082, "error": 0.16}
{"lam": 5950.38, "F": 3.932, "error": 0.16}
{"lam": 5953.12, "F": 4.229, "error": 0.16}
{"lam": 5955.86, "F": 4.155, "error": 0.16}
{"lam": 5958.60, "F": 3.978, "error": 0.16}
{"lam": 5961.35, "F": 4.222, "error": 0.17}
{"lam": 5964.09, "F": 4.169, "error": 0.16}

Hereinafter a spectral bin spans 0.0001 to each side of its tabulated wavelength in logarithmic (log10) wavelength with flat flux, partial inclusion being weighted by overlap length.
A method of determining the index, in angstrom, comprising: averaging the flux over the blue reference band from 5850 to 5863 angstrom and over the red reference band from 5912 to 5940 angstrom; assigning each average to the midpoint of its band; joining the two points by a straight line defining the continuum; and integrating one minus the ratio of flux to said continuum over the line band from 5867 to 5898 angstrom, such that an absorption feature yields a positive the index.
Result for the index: 3.1 angstrom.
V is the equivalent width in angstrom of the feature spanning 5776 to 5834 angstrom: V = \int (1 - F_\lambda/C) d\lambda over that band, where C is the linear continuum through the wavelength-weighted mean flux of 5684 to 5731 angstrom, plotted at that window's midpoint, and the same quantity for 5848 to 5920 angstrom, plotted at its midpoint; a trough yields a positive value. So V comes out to -2.4 angstrom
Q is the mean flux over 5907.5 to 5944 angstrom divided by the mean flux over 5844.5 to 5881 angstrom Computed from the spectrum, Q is 1.01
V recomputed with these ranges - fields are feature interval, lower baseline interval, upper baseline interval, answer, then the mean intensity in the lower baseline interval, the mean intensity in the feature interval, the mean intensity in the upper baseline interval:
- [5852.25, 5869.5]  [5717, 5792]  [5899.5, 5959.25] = 0.1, 4.21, 4.12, 4.12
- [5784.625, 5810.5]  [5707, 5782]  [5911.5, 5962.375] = -0.4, 4.22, 4.26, 4.15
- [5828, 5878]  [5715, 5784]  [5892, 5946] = -1.2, 4.22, 4.19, 4.01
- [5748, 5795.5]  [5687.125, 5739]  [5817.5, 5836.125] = 0.2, 4.18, 4.17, 4.2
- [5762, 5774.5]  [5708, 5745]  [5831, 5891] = -0.2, 4.25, 4.29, 4.11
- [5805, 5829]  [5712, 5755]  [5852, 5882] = -0.3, 4.22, 4.2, 4.12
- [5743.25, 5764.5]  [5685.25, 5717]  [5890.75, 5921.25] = -0.2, 4.11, 4.08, 3.84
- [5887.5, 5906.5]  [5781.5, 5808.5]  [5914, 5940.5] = 3.0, 4.21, 3.52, 4.17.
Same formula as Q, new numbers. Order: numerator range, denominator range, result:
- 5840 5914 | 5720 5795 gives 0.94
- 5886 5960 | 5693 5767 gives 0.95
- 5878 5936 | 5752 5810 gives 0.93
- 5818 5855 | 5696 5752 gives 1.02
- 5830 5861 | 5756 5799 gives 1.01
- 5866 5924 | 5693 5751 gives 0.94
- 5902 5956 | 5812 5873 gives 0.98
